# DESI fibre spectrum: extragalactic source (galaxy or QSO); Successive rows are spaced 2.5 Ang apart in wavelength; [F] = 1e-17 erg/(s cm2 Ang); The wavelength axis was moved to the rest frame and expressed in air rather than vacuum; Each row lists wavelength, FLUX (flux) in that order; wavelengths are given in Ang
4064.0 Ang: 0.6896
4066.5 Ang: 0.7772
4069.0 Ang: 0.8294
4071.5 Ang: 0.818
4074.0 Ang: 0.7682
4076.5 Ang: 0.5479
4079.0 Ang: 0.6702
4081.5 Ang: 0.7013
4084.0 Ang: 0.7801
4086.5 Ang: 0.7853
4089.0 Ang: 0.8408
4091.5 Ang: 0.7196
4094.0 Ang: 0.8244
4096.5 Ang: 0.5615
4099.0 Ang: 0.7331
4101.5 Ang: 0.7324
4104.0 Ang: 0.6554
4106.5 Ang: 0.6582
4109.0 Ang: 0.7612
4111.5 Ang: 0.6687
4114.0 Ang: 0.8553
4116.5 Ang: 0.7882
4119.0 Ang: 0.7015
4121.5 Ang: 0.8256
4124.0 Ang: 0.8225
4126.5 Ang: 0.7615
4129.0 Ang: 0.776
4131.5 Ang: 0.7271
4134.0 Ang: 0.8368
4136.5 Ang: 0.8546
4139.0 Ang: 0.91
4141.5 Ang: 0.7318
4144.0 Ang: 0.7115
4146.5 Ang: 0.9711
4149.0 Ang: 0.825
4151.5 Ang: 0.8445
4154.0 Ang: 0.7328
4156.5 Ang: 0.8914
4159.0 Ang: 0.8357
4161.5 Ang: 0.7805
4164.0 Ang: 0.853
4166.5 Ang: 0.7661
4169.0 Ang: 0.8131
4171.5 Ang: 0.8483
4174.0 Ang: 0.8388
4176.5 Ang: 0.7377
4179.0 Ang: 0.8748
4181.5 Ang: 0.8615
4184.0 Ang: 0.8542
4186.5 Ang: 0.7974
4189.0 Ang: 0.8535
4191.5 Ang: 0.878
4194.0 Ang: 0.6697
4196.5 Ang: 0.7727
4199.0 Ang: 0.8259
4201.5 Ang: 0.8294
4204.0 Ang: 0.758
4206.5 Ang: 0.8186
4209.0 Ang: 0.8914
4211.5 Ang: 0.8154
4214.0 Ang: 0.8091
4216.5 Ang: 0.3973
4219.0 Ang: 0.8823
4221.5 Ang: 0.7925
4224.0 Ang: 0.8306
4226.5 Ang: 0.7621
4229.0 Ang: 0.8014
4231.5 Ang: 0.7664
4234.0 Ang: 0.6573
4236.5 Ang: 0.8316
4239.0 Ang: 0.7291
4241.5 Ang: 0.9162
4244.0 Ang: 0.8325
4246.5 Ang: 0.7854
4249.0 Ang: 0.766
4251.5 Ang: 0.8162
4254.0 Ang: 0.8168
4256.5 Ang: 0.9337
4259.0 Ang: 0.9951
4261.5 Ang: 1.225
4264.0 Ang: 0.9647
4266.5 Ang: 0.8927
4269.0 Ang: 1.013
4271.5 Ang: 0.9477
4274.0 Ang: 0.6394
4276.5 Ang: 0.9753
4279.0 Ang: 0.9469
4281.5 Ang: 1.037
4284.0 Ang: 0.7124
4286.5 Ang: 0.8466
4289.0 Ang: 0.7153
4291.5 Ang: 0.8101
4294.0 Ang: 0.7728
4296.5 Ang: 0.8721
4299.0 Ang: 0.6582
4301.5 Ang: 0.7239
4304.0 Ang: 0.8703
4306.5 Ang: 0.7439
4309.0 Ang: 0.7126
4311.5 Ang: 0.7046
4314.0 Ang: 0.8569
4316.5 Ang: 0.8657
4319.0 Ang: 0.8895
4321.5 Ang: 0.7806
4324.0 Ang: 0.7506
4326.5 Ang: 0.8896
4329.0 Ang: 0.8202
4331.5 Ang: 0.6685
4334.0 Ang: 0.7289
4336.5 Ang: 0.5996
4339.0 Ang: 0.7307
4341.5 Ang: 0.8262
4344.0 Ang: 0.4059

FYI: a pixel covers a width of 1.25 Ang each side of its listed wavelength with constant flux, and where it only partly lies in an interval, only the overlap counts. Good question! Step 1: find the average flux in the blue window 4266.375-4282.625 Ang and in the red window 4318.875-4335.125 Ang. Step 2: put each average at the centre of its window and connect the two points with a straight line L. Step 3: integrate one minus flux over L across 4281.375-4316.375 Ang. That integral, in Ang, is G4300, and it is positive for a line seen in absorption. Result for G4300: 3.1 Ang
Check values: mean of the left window 0.923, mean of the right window 0.783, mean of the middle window 0.783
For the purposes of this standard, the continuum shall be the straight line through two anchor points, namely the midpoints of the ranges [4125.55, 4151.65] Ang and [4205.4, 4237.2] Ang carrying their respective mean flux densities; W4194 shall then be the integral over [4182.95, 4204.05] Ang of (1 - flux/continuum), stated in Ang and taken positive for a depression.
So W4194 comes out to -0.5 Ang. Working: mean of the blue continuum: 0.813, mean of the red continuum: 0.772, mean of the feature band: 0.806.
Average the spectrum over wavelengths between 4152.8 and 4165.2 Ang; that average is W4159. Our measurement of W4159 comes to 0.819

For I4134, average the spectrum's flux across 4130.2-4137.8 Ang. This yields 0.807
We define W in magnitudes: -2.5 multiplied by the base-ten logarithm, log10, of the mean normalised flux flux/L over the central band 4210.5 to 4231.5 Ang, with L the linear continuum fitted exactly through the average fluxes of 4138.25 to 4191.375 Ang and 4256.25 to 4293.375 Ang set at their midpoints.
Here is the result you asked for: 0.14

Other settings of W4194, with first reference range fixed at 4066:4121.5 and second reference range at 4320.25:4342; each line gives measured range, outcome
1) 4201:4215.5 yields -1.33 Ang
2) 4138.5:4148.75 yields -1.17 Ang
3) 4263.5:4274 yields -2.36 Ang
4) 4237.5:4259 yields -2.52 Ang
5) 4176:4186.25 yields -1.28 Ang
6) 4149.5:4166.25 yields -1.78 Ang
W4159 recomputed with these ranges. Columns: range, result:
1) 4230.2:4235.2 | 0.713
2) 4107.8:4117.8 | 0.768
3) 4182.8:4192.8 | 0.845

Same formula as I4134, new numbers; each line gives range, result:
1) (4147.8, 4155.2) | 0.801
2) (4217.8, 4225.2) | 0.835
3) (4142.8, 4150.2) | 0.837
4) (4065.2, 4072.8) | 0.807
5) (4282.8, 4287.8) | 0.78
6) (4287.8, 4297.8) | 0.792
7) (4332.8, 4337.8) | 0.664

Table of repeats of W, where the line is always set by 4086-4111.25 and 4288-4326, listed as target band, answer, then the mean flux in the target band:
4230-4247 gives -0.034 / 0.789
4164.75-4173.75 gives -0.099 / 0.815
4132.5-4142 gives -0.144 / 0.839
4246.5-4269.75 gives -0.200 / 0.926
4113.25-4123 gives -0.088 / 0.79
